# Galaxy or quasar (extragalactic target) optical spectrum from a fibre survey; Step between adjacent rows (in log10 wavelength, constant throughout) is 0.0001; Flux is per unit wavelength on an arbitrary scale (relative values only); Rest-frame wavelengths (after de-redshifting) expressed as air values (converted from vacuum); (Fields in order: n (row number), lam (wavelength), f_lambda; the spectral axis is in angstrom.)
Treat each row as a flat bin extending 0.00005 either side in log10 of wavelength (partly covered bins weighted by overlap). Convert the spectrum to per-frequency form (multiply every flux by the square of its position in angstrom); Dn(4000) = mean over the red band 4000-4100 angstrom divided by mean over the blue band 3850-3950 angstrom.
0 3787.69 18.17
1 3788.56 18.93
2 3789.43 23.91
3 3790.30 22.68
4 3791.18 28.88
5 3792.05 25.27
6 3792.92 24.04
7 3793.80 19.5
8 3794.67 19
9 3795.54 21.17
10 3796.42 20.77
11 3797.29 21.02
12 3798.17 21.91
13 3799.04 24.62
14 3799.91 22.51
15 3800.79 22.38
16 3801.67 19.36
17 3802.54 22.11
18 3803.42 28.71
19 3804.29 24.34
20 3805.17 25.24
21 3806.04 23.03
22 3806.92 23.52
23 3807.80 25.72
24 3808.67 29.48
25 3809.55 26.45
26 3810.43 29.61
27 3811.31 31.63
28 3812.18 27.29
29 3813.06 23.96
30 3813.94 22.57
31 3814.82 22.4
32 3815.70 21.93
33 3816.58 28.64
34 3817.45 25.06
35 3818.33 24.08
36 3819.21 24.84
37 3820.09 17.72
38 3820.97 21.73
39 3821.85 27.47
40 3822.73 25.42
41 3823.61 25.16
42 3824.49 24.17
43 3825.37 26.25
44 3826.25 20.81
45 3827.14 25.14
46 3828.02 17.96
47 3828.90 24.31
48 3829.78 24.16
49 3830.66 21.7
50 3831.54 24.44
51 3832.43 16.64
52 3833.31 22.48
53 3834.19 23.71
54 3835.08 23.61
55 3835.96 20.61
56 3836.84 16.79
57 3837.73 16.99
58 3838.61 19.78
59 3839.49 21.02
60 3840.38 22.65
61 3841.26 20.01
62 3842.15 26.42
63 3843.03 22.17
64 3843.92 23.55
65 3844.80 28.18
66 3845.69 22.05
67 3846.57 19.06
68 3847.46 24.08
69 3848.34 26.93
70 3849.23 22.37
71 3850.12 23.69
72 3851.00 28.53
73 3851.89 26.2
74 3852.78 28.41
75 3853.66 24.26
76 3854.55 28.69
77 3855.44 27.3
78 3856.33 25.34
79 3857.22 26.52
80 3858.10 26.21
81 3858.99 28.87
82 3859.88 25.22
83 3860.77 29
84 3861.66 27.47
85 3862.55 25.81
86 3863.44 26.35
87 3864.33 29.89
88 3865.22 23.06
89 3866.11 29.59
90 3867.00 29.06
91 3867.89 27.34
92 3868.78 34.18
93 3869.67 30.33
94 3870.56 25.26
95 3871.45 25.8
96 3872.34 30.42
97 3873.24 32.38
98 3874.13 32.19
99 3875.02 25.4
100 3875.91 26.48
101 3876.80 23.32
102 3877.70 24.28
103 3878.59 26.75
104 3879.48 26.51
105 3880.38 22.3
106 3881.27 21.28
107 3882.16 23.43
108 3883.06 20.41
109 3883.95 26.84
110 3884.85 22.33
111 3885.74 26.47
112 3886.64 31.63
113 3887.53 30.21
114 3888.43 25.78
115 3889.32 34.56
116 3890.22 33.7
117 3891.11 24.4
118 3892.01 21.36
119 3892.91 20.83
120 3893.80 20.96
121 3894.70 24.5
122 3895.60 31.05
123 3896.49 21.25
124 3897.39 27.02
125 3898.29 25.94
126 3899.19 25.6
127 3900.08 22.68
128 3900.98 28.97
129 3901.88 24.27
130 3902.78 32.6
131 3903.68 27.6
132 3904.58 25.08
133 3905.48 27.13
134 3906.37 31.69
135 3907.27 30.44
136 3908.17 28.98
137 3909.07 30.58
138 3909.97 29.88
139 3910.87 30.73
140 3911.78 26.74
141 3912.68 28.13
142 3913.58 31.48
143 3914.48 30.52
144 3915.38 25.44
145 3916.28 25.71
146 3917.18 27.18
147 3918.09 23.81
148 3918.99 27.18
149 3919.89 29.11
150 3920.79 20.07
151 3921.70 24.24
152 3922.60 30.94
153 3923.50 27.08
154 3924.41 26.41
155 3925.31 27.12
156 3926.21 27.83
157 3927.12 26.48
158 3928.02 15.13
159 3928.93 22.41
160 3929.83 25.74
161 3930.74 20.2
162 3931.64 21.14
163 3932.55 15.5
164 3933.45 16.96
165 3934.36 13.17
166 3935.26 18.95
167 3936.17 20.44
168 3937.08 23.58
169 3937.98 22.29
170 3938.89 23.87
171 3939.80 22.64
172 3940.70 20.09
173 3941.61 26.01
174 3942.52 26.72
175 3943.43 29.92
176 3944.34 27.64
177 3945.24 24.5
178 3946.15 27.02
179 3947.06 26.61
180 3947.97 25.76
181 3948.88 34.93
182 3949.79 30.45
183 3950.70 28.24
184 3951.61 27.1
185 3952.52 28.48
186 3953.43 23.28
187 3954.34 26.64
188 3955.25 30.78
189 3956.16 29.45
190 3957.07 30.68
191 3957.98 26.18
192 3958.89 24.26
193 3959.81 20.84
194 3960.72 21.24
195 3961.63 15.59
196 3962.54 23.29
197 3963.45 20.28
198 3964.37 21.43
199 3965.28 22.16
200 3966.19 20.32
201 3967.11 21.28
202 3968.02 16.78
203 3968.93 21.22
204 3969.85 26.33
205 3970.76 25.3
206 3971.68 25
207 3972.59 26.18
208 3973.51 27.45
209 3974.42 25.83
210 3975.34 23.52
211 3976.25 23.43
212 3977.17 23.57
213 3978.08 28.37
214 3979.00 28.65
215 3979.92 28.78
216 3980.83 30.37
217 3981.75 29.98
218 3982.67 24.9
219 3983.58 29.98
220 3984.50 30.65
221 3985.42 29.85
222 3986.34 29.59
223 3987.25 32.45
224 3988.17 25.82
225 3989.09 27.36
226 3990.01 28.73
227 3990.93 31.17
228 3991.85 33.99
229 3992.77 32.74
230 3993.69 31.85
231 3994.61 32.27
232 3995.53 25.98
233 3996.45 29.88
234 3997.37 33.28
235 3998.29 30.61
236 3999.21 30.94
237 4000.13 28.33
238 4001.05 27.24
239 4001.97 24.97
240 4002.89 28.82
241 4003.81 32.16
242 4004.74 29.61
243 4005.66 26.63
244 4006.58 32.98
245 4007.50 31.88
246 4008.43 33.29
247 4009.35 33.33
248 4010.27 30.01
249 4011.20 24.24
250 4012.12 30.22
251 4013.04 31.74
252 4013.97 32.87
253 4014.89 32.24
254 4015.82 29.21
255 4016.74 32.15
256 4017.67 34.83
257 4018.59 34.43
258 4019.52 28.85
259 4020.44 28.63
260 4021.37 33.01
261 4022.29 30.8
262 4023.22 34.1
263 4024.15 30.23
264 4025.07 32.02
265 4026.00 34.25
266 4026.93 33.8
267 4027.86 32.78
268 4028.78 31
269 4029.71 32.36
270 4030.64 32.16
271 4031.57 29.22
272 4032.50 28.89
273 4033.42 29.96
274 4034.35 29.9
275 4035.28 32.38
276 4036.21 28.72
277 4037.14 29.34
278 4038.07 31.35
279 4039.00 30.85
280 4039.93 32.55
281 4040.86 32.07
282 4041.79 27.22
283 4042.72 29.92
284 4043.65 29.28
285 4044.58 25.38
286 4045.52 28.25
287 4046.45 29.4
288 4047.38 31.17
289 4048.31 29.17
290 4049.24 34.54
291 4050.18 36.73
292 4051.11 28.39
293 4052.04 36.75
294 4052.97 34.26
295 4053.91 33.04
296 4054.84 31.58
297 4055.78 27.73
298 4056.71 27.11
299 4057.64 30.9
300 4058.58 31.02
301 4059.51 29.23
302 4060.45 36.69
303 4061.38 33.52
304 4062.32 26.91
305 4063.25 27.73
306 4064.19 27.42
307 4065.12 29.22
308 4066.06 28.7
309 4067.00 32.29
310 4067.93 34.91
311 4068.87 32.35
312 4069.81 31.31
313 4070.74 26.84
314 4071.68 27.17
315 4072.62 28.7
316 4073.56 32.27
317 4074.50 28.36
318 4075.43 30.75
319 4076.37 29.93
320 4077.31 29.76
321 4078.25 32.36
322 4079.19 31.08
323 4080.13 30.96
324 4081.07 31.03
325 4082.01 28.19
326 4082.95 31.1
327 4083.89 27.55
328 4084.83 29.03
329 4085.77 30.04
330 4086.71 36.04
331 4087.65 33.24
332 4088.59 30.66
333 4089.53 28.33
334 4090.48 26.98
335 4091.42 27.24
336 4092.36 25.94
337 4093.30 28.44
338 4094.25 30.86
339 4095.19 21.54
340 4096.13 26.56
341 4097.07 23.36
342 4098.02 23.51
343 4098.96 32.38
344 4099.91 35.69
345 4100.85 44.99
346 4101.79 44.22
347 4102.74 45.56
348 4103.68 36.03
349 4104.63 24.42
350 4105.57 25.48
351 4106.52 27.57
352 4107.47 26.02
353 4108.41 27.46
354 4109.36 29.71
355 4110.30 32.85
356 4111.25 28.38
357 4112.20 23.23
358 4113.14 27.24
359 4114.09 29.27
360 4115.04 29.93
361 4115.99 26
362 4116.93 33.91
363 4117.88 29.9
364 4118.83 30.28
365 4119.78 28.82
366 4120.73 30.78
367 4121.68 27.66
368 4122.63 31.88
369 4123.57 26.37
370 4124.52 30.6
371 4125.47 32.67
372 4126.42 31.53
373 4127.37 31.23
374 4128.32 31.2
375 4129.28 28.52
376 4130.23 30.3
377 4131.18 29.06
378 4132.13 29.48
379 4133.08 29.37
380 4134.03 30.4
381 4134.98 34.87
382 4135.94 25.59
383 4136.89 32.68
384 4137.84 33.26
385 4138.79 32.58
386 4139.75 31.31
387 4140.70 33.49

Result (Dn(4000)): 1.3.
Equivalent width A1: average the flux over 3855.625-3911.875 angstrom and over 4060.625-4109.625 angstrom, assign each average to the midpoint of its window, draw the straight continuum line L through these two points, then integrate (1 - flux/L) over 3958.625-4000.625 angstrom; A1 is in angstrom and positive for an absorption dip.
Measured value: 2.95 angstrom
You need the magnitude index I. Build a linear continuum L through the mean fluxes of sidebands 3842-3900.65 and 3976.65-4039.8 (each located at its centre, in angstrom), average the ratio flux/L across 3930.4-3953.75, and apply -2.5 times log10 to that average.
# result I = 0.18 mag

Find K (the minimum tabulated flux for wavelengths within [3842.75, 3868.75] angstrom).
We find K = 19.06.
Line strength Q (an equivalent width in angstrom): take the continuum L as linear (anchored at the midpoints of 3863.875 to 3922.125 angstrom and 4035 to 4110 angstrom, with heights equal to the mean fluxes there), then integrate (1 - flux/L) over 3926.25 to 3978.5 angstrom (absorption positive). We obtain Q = 7.8 angstrom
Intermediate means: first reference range 27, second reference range 30.5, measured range 23.9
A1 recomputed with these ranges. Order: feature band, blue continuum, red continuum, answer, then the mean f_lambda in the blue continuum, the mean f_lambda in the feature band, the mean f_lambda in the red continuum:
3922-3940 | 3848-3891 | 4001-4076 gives 3.78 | 27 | 22.4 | 30.7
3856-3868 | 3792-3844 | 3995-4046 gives -1.12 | 23.2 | 27.1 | 30.6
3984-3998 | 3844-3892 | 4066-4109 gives -0.79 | 26.7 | 30.4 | 30.4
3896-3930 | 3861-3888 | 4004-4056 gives 1.34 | 26.9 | 26.8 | 31.1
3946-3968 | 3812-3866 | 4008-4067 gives 2.40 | 24.1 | 25.1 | 30.9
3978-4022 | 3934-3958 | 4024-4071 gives -2.67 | 25.8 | 30.2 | 30.9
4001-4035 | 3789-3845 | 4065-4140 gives -3.37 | 23.4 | 31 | 30.2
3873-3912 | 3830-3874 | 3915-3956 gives -2.69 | 25.2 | 26.7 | 24.8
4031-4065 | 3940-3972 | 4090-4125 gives -3.19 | 25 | 30.5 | 29.8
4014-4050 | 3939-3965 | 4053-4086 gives -2.83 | 25.7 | 31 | 30.2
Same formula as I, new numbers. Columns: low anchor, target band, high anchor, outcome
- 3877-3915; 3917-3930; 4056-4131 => 0.080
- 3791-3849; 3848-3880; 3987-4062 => -0.092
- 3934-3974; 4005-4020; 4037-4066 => -0.111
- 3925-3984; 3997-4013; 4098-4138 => -0.137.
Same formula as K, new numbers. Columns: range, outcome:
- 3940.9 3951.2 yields 24.5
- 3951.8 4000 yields 15.59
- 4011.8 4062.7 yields 25.38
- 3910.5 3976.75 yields 13.17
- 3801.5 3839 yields 16.64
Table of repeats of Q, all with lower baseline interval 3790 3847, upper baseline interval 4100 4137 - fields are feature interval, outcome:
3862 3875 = -2.13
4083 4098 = 0.84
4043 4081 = -1.67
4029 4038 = -0.56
